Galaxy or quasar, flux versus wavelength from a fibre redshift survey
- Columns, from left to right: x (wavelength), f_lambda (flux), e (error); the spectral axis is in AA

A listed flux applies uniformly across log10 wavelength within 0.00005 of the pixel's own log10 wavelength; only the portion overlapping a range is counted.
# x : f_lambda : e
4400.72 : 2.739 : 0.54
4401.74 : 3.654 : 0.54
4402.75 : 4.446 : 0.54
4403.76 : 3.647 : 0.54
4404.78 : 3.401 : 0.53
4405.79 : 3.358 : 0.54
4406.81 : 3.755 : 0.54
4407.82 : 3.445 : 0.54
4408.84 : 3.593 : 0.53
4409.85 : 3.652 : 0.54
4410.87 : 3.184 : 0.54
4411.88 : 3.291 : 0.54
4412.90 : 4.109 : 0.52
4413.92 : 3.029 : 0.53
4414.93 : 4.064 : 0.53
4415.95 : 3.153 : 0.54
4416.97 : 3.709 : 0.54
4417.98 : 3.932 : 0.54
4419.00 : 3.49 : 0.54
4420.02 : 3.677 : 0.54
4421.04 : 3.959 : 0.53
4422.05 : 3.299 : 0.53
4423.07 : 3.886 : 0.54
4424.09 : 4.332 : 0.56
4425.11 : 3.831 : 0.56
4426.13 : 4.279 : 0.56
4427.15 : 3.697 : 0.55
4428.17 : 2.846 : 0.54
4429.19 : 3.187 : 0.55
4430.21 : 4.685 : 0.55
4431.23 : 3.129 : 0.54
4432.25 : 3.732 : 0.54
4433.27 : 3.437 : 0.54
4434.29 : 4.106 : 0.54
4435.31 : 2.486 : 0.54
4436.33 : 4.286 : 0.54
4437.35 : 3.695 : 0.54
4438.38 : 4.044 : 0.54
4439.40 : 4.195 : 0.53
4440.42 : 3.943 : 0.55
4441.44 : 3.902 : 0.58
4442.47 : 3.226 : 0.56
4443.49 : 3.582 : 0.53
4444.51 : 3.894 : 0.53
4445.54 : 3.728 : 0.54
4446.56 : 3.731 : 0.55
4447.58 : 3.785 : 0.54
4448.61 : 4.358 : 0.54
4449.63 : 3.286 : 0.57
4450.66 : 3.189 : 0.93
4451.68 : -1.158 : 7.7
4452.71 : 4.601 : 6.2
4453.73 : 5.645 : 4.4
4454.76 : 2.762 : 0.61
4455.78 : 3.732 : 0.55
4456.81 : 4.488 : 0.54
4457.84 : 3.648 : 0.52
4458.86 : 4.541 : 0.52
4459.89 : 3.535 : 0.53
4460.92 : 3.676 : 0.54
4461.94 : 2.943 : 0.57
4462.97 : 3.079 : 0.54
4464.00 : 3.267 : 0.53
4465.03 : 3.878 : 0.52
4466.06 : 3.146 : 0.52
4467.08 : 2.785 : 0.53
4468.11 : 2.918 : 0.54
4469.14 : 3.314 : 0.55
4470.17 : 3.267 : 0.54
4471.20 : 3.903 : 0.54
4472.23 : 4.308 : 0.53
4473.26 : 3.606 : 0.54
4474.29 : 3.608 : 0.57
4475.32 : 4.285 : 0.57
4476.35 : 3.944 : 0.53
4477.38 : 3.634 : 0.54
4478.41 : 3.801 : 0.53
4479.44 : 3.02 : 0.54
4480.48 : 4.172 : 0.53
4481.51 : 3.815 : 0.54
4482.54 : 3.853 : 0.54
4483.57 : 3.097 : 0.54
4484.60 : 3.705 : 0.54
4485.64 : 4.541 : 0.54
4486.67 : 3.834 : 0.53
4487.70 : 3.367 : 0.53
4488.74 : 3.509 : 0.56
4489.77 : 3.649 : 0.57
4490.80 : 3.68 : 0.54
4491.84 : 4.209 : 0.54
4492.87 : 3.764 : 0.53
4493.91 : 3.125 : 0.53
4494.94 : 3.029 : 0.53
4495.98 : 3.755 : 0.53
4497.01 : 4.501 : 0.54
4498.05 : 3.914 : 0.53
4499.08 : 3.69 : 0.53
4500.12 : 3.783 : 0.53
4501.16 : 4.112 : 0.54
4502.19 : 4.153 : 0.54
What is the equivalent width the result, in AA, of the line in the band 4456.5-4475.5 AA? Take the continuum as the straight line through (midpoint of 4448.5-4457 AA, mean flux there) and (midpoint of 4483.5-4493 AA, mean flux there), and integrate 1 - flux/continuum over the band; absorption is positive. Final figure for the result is -0.3 AA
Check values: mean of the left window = 3.35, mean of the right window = 3.76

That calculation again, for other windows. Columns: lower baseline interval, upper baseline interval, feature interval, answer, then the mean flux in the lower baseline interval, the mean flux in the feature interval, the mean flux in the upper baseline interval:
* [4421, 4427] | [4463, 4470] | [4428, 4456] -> 0.28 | 3.92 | 3.58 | 3.21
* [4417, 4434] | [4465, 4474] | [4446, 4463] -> 0.01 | 3.72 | 3.53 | 3.44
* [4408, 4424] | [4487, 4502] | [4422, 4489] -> 0.70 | 3.62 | 3.64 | 3.73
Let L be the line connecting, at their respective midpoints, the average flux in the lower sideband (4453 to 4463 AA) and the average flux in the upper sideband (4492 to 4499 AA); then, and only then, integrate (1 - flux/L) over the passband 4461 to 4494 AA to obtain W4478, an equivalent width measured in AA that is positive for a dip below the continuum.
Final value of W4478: 1.6 AA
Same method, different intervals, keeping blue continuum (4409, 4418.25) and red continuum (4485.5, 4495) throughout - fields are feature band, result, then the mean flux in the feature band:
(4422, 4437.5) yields -0.5 AA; 3.69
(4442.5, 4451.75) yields 0.6 AA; 3.37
